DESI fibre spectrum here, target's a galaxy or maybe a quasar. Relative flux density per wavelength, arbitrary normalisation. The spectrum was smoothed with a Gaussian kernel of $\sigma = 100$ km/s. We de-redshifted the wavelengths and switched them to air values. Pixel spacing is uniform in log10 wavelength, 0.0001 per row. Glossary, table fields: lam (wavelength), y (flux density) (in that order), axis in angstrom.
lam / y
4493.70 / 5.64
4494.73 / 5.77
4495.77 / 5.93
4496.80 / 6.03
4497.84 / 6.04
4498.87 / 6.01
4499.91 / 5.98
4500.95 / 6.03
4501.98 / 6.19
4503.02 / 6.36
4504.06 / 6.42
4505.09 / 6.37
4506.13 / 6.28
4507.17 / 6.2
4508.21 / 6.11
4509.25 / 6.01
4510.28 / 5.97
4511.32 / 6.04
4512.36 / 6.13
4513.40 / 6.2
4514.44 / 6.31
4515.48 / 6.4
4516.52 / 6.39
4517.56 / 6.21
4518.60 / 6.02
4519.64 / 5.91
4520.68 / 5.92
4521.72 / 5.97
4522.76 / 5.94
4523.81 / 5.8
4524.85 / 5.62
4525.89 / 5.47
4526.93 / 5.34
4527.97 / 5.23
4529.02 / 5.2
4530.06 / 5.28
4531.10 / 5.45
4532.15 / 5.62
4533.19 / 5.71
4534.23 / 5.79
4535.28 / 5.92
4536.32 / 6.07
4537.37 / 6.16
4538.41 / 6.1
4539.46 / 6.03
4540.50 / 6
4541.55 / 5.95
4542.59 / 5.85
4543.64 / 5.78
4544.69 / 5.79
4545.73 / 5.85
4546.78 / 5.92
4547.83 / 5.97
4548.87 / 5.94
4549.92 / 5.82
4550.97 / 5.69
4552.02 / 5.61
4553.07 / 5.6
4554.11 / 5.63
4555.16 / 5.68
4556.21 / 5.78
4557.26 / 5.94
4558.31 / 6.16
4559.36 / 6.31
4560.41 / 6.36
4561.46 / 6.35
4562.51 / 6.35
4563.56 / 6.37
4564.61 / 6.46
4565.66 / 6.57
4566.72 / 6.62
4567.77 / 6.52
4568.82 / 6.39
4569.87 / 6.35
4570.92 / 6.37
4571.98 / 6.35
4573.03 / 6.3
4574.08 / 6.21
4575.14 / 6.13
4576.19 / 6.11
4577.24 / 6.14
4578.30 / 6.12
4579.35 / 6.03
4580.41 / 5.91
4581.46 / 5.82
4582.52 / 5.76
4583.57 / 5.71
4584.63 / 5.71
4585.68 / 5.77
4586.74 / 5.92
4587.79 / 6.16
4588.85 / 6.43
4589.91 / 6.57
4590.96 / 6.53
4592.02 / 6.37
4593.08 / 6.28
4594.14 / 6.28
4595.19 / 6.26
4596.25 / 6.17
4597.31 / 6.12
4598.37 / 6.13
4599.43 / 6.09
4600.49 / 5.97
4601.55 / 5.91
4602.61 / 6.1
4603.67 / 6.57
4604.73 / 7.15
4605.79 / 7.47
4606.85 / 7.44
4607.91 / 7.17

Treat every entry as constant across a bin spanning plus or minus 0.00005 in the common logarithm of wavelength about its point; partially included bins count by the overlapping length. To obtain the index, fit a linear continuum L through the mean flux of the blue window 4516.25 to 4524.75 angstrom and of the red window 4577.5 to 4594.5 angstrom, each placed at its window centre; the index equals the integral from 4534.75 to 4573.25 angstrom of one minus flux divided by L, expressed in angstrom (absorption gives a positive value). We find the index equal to -0.26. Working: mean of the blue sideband 5.99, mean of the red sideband 6.08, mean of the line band 6.08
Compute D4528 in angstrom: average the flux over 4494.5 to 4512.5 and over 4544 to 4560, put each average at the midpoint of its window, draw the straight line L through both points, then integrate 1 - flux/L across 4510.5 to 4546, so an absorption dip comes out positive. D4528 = 0.6 angstrom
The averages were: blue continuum 6.11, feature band 5.87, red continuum 5.85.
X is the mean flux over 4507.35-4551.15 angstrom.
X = 5.88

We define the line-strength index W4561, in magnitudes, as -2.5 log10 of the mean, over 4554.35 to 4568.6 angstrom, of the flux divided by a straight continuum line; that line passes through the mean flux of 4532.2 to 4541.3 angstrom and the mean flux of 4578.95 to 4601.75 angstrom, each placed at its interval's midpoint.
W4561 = -0.04 mag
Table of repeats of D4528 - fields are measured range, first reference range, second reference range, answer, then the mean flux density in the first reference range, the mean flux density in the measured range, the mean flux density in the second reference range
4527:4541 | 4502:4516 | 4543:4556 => 0.5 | 6.21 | 5.72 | 5.77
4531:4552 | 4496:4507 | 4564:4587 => 1.0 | 6.17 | 5.87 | 6.15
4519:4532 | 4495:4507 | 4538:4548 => 0.9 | 6.14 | 5.6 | 5.92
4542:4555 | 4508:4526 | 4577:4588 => 0.4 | 6.03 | 5.79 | 5.9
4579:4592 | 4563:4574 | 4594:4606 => 0.7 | 6.42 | 6.04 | 6.32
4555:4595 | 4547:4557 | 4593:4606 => -1.1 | 5.76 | 6.19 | 6.32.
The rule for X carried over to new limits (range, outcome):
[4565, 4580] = 6.3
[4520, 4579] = 5.96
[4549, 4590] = 6.1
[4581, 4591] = 6.02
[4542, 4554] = 5.8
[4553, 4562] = 6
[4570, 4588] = 6.04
